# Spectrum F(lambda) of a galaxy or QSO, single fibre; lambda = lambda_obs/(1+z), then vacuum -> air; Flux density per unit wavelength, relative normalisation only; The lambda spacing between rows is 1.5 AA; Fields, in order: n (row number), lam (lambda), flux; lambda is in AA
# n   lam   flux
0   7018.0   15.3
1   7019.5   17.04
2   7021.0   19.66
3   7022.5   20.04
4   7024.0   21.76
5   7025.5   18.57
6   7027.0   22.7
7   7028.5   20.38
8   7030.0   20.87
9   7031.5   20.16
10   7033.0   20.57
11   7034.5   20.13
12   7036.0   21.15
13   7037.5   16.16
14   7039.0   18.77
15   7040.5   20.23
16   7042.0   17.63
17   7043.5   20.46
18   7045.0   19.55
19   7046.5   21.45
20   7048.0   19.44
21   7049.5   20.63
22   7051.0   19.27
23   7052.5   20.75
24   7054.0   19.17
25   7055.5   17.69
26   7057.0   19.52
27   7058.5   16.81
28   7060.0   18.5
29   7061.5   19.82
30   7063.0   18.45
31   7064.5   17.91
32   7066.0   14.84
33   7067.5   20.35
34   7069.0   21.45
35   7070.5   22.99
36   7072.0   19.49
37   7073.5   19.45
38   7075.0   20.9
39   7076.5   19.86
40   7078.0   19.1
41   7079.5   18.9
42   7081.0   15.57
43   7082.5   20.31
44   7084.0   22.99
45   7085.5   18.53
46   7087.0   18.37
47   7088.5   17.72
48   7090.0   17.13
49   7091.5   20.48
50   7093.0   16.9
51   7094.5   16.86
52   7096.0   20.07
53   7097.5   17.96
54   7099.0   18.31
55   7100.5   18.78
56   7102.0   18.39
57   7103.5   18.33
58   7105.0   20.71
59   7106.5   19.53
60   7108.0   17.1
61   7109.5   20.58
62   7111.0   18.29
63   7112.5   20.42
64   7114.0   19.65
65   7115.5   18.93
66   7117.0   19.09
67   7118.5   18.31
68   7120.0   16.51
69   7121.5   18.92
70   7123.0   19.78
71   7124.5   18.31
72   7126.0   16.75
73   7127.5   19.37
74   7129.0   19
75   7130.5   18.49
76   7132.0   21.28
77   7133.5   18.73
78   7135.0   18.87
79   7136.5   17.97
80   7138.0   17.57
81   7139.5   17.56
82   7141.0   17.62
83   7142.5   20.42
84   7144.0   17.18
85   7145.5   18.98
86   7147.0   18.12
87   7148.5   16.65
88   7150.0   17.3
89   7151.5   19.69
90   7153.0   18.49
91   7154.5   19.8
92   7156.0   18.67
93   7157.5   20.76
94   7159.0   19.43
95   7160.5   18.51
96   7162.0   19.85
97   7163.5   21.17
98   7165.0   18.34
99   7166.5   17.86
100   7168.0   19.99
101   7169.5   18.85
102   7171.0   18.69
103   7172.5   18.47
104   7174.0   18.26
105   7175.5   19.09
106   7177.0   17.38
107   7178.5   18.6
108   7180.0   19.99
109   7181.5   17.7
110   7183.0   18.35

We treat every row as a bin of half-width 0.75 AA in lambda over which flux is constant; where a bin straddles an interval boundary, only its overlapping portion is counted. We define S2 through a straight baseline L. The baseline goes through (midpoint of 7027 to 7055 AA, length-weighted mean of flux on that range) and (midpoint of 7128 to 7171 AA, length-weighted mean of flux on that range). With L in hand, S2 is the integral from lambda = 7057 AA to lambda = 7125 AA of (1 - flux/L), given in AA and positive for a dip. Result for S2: 1.61 AA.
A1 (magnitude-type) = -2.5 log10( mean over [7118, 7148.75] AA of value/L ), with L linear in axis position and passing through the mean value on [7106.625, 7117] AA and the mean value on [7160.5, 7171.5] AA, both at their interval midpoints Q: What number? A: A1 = 0.04 mag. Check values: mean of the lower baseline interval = 19.2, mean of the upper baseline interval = 19.2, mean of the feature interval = 18.4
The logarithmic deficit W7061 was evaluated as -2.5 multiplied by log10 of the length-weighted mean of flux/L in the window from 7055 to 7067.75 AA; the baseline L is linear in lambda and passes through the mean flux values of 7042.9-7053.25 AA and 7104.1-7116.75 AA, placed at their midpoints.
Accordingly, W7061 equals 0.11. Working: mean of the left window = 20.2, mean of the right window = 19.4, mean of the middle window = 18.1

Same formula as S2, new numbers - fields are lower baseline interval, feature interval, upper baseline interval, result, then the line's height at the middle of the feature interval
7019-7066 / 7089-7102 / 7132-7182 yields 0.56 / 19.1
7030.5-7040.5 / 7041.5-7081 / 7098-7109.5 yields -0.08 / 19.3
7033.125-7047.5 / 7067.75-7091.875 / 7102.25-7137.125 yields -0.44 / 19.2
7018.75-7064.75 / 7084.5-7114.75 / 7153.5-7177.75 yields 0.90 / 19.3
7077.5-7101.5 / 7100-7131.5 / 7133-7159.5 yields -0.44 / 18.6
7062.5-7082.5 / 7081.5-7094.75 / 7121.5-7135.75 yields 0.23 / 19.1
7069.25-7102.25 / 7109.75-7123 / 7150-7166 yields 0.21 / 19.2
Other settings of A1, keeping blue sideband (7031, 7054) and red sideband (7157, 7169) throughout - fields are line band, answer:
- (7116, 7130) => 0.06 mag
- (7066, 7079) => -0.02 mag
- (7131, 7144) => 0.05 mag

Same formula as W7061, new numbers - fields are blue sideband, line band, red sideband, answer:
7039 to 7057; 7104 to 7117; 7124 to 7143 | -0.03 mag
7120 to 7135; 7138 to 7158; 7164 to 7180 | 0.02 mag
